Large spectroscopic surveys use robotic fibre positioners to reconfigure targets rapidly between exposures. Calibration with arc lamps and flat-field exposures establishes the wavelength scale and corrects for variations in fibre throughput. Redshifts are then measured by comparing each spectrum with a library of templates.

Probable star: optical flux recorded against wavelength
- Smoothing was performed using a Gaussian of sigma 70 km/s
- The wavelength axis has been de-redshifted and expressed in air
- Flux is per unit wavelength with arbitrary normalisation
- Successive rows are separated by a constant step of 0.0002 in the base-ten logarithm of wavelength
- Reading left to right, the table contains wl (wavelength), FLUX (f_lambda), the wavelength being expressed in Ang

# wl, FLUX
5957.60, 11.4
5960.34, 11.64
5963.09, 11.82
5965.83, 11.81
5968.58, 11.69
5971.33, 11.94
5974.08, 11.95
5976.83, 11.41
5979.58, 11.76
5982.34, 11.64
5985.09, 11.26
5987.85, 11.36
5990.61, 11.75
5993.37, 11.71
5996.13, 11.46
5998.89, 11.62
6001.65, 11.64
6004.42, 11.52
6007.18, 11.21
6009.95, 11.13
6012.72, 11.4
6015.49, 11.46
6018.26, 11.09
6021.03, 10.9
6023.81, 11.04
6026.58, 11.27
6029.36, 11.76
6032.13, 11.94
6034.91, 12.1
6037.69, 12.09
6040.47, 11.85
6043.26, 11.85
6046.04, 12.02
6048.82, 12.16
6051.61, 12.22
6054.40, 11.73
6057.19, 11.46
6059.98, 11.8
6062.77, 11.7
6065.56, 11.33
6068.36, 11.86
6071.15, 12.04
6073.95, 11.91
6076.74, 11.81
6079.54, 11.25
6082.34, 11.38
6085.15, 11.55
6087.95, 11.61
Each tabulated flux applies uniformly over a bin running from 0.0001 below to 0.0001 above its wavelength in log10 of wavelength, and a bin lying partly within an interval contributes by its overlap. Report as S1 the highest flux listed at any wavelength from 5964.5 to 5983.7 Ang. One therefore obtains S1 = 11.95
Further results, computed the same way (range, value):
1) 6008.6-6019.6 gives 11.46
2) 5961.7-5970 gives 11.82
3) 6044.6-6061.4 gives 12.22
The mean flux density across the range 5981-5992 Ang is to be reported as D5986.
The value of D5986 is 11.5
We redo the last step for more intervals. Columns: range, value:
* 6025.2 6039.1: 11.8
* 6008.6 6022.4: 11.2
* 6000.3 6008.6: 11.5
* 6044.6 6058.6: 11.9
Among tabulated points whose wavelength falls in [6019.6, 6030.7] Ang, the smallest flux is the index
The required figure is 10.9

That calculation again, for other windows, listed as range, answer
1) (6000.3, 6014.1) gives 11.13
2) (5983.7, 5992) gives 11.26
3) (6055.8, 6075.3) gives 11.33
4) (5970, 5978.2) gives 11.41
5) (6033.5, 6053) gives 11.85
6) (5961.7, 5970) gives 11.69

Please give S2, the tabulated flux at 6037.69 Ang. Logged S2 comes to 12.09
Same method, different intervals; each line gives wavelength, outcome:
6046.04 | 12.02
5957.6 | 11.4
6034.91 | 12.1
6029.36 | 11.76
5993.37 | 11.71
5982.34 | 11.64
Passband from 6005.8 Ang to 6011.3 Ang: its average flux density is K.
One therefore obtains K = 11.2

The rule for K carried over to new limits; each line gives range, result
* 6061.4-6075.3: 11.8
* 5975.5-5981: 11.6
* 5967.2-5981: 11.7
